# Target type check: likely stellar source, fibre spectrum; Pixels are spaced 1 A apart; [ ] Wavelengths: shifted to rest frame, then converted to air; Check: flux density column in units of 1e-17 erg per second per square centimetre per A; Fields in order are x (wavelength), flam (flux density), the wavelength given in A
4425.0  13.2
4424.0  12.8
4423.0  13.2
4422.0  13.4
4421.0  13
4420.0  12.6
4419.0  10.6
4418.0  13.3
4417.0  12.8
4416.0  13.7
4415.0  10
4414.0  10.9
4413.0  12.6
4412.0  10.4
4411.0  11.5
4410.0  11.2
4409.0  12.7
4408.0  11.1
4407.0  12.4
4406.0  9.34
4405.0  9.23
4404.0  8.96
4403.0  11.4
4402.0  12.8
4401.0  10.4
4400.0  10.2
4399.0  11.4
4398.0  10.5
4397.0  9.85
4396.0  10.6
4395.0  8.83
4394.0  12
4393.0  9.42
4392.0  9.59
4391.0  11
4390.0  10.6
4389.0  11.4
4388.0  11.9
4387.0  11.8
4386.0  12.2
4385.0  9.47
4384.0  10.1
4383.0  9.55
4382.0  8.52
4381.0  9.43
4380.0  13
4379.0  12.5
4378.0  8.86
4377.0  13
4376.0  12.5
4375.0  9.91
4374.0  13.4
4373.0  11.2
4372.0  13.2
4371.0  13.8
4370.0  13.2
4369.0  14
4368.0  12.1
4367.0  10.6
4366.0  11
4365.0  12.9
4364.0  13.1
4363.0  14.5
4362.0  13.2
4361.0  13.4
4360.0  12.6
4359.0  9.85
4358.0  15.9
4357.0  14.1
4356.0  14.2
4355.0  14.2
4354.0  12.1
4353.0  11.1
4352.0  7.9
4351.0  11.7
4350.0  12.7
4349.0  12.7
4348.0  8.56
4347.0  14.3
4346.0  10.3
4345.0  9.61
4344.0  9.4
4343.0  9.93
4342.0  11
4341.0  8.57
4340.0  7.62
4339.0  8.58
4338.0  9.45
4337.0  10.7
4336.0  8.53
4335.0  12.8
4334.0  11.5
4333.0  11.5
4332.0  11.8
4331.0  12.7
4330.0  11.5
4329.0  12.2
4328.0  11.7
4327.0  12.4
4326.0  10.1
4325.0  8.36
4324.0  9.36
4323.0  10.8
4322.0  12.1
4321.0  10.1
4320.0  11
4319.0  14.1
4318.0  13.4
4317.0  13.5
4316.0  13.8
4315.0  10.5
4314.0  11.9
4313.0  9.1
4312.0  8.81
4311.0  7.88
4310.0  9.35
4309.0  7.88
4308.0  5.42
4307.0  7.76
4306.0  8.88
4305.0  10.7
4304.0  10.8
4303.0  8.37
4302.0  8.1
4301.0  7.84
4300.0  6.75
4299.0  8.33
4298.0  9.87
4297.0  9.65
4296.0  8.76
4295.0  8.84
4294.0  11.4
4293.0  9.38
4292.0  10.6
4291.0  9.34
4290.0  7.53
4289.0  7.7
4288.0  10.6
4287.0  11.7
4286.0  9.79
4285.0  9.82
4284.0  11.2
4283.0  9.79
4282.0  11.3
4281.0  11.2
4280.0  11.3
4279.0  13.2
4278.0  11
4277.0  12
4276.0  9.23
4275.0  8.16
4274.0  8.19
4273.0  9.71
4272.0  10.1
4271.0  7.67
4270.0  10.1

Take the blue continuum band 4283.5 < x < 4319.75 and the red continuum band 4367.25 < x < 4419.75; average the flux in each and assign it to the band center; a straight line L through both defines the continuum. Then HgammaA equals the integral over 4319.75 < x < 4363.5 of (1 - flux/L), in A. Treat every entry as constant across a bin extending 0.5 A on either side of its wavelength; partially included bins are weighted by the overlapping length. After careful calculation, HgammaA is -3.79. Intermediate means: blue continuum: 9.71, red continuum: 11.2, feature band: 11.3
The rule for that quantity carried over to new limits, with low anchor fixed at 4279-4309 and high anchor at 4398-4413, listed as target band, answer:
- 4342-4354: -0.7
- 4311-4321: -1.8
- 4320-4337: -2.0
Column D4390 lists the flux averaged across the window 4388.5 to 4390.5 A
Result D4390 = 11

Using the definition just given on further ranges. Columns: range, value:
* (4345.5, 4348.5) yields 11.1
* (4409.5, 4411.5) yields 11.3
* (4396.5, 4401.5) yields 10.5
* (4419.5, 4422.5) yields 13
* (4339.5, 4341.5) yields 8.1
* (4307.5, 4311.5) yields 7.63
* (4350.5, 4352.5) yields 9.8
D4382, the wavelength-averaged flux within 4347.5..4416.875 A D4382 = 11.5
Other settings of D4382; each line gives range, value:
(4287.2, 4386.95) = 10.8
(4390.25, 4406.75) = 10.4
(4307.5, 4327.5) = 10.5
